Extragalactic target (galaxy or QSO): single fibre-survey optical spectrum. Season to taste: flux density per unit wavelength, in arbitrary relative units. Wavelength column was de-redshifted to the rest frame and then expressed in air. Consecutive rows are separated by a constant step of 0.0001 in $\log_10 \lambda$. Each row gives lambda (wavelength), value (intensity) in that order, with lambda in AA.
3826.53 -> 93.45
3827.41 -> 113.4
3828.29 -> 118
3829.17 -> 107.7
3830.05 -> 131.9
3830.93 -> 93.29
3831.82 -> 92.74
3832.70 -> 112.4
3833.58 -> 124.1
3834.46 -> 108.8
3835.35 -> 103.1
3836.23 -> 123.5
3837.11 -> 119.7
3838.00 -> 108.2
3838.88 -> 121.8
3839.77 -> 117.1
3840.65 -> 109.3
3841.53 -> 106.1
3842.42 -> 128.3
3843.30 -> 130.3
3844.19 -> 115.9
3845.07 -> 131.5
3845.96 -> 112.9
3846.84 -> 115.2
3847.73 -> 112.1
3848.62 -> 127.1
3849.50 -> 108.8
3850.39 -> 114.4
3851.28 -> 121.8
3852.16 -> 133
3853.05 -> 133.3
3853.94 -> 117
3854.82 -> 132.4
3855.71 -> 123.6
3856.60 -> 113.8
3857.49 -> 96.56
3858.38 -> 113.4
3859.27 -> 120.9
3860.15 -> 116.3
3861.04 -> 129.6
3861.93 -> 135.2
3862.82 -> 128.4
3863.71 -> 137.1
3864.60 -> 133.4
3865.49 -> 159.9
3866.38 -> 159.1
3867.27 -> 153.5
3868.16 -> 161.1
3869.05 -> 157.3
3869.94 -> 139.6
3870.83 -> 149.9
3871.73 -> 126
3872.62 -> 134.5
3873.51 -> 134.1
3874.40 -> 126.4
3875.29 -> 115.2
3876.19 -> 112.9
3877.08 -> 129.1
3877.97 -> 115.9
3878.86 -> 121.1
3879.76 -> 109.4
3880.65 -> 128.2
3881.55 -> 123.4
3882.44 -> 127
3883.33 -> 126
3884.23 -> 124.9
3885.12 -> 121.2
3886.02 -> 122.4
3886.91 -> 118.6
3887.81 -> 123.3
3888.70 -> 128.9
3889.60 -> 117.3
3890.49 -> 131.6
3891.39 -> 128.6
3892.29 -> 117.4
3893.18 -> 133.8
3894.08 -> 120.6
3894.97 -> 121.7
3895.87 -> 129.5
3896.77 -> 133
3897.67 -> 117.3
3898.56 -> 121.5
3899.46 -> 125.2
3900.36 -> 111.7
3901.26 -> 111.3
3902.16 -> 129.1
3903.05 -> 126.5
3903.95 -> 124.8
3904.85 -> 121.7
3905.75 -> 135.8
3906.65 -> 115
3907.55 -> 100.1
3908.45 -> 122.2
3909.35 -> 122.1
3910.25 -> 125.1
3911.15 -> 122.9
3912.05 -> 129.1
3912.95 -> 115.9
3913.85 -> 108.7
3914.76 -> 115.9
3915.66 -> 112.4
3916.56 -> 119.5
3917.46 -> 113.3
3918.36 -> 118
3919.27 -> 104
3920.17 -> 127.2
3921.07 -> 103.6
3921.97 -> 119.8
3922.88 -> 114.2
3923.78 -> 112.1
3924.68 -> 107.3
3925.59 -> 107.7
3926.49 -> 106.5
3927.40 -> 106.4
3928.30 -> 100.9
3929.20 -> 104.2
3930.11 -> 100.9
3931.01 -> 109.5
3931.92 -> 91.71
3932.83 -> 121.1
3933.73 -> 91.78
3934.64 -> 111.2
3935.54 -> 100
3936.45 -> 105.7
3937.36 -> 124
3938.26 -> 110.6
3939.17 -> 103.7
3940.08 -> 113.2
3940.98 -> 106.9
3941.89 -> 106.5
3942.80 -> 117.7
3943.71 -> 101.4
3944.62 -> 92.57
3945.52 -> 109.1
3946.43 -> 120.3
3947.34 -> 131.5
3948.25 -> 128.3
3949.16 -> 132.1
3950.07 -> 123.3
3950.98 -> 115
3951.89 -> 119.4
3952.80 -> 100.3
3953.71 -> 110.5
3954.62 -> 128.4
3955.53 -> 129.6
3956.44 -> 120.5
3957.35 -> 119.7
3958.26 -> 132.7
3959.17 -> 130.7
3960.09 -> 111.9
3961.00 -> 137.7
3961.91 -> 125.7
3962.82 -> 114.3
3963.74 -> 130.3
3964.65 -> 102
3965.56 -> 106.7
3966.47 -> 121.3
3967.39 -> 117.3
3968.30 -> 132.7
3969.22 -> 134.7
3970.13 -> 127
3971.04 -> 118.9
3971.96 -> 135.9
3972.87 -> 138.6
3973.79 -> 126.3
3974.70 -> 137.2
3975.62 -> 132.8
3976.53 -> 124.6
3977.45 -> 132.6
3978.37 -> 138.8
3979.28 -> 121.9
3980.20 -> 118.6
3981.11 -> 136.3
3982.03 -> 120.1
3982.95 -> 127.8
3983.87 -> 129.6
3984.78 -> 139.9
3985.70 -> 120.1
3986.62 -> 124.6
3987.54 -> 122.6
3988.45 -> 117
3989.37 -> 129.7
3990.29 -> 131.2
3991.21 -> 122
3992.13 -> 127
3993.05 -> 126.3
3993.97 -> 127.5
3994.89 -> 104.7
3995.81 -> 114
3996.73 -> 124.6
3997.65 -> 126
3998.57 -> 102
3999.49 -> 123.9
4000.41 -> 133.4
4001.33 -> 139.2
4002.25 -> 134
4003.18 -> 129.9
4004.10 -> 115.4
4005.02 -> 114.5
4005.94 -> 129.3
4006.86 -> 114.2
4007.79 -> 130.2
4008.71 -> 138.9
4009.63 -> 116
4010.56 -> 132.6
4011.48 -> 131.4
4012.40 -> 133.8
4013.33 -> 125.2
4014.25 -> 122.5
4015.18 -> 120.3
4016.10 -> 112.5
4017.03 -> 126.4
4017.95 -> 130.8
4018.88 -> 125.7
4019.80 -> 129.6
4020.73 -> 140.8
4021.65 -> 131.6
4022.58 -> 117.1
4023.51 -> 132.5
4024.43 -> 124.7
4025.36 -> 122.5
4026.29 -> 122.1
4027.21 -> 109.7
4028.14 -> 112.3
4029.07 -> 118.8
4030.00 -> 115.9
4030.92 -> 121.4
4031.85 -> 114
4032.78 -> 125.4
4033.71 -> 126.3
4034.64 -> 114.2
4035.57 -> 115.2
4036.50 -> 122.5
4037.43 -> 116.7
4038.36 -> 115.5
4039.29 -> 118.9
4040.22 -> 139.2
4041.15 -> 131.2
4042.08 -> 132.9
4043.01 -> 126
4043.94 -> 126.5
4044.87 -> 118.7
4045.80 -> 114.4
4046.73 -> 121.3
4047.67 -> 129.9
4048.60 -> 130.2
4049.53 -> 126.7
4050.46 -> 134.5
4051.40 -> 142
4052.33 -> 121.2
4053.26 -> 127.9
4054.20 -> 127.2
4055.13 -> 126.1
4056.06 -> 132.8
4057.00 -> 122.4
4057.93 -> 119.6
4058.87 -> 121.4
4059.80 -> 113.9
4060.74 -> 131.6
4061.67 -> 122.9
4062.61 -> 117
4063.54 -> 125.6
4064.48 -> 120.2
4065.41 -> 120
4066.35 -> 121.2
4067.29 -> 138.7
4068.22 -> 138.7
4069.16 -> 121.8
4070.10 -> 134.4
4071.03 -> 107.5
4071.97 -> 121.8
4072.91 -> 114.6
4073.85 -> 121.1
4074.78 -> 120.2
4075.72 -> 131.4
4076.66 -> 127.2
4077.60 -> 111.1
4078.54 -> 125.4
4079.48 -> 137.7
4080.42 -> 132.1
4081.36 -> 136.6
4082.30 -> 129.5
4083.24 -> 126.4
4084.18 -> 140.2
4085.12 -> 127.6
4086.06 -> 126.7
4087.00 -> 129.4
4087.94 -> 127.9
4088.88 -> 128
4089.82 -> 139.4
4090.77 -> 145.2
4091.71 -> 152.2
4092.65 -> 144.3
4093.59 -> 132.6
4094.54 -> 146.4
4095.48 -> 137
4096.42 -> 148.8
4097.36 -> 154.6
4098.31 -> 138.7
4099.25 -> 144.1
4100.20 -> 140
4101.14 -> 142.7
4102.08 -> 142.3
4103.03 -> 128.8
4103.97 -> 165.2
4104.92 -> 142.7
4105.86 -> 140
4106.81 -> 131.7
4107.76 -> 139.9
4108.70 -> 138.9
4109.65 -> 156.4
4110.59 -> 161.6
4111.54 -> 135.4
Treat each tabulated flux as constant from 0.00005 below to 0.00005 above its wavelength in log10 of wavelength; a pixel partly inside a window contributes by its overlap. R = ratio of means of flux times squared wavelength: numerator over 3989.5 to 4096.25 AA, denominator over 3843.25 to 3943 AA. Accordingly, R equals 1.13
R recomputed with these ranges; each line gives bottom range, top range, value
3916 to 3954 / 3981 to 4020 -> 1.16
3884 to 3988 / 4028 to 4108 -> 1.16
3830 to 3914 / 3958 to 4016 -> 1.08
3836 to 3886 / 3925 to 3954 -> 0.91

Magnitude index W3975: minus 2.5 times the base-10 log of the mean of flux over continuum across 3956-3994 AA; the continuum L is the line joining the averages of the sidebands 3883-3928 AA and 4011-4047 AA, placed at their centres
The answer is -0.04 mag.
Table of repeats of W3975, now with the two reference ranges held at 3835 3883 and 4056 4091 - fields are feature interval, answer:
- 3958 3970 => 0.03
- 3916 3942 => 0.15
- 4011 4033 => 0.02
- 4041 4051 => 0.00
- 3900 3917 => 0.06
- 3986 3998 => 0.03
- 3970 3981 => -0.03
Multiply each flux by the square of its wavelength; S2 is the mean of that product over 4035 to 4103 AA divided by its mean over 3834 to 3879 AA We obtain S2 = 1.15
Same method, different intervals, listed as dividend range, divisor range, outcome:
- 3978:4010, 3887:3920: 1.08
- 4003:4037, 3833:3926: 1.08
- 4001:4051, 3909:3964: 1.14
